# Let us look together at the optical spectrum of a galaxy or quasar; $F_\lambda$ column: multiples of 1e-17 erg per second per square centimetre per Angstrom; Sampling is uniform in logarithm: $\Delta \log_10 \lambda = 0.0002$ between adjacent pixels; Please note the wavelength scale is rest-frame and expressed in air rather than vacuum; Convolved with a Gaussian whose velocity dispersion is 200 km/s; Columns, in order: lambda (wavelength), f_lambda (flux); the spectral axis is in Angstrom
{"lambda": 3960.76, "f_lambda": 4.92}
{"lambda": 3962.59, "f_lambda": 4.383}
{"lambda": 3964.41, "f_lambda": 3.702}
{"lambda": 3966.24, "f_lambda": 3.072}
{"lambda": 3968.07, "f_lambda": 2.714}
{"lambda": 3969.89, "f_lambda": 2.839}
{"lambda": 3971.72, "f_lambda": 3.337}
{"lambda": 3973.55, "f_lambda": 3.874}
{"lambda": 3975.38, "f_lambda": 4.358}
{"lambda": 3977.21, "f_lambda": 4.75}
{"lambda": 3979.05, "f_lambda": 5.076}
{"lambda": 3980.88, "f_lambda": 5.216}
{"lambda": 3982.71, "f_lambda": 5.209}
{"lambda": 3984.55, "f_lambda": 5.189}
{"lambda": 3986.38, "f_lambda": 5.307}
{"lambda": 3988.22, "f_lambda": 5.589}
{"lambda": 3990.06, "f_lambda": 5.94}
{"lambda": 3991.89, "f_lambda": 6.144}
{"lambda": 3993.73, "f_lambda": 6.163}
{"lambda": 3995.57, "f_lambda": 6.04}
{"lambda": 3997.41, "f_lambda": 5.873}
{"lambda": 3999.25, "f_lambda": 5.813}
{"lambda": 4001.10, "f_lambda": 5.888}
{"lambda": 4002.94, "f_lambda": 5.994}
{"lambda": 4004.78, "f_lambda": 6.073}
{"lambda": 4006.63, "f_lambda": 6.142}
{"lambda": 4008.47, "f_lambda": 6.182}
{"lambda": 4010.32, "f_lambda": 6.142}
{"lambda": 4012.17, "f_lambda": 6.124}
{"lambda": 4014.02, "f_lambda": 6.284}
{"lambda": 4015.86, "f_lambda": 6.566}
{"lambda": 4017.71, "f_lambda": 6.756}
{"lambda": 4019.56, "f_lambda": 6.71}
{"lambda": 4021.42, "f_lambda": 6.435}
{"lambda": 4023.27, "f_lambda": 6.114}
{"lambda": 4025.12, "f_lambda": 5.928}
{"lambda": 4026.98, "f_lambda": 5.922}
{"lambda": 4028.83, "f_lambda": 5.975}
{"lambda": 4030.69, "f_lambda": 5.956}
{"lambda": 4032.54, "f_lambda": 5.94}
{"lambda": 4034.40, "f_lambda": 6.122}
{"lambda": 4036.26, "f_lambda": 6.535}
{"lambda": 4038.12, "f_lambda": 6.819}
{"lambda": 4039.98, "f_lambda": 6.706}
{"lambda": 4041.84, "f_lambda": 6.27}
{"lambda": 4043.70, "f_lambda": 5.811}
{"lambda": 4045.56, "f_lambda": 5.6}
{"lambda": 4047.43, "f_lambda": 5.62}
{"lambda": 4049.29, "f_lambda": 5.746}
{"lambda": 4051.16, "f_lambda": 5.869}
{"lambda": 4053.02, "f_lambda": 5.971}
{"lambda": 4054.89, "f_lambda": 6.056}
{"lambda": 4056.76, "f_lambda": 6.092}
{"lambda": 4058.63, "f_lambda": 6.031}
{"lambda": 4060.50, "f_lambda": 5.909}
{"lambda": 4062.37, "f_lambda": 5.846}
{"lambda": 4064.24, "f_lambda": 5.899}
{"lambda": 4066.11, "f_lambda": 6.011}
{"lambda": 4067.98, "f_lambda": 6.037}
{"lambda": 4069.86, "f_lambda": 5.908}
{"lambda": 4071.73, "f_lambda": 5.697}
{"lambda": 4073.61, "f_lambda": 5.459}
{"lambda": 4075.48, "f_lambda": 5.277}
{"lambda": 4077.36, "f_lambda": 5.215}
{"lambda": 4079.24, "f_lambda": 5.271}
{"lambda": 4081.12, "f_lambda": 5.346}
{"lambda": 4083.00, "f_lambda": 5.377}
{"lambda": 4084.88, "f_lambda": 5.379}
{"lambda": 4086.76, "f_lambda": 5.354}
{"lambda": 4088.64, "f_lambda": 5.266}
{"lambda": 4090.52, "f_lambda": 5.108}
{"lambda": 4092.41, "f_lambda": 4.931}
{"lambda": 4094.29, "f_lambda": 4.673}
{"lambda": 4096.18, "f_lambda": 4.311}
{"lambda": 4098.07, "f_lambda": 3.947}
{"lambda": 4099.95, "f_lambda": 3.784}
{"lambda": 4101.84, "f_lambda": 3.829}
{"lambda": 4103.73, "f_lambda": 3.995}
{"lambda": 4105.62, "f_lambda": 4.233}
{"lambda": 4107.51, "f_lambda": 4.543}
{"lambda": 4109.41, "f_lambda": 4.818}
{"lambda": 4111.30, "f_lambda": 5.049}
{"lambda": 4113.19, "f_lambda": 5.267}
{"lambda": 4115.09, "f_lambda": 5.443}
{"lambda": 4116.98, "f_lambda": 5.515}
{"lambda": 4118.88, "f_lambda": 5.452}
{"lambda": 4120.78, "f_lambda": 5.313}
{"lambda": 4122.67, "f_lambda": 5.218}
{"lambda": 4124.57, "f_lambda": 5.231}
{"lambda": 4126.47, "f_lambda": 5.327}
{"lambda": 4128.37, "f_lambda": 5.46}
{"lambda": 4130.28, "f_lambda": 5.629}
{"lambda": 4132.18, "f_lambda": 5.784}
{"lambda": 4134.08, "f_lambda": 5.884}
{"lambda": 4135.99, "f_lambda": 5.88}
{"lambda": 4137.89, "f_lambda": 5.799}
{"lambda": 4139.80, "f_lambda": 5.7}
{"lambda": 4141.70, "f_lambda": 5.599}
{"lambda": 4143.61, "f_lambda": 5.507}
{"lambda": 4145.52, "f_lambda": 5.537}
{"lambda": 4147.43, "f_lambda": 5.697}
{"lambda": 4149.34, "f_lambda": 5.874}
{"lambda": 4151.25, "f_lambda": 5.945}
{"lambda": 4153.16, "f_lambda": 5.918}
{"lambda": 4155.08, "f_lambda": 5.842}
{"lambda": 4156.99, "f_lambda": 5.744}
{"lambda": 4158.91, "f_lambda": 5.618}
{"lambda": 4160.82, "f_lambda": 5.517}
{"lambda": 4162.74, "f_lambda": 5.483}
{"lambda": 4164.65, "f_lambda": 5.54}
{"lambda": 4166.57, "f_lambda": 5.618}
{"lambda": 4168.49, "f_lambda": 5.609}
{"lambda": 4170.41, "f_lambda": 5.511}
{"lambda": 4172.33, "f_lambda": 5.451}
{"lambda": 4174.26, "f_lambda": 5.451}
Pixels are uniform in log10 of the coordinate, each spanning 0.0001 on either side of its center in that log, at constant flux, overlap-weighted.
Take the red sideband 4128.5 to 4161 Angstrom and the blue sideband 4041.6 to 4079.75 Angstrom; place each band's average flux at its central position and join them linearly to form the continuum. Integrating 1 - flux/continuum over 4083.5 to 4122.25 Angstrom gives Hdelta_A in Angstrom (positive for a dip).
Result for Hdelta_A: 6.30 Angstrom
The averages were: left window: 5.79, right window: 5.73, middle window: 4.82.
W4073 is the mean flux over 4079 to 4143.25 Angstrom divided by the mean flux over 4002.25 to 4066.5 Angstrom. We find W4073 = 0.84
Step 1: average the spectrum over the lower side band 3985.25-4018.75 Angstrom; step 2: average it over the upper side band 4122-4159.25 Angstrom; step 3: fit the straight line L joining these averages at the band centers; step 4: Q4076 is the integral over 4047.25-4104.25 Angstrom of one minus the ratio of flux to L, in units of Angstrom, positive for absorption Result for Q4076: 5.05 Angstrom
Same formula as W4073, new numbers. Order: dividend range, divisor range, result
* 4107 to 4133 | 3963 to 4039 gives 0.96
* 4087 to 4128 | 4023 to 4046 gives 0.79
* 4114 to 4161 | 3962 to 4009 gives 1.12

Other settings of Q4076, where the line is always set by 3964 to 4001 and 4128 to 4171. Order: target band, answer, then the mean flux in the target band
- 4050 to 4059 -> -1.4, 5.99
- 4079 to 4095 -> 0.5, 5.2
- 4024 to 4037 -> -2.4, 6.05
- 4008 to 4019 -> -3.0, 6.36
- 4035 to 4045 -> -2.4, 6.39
